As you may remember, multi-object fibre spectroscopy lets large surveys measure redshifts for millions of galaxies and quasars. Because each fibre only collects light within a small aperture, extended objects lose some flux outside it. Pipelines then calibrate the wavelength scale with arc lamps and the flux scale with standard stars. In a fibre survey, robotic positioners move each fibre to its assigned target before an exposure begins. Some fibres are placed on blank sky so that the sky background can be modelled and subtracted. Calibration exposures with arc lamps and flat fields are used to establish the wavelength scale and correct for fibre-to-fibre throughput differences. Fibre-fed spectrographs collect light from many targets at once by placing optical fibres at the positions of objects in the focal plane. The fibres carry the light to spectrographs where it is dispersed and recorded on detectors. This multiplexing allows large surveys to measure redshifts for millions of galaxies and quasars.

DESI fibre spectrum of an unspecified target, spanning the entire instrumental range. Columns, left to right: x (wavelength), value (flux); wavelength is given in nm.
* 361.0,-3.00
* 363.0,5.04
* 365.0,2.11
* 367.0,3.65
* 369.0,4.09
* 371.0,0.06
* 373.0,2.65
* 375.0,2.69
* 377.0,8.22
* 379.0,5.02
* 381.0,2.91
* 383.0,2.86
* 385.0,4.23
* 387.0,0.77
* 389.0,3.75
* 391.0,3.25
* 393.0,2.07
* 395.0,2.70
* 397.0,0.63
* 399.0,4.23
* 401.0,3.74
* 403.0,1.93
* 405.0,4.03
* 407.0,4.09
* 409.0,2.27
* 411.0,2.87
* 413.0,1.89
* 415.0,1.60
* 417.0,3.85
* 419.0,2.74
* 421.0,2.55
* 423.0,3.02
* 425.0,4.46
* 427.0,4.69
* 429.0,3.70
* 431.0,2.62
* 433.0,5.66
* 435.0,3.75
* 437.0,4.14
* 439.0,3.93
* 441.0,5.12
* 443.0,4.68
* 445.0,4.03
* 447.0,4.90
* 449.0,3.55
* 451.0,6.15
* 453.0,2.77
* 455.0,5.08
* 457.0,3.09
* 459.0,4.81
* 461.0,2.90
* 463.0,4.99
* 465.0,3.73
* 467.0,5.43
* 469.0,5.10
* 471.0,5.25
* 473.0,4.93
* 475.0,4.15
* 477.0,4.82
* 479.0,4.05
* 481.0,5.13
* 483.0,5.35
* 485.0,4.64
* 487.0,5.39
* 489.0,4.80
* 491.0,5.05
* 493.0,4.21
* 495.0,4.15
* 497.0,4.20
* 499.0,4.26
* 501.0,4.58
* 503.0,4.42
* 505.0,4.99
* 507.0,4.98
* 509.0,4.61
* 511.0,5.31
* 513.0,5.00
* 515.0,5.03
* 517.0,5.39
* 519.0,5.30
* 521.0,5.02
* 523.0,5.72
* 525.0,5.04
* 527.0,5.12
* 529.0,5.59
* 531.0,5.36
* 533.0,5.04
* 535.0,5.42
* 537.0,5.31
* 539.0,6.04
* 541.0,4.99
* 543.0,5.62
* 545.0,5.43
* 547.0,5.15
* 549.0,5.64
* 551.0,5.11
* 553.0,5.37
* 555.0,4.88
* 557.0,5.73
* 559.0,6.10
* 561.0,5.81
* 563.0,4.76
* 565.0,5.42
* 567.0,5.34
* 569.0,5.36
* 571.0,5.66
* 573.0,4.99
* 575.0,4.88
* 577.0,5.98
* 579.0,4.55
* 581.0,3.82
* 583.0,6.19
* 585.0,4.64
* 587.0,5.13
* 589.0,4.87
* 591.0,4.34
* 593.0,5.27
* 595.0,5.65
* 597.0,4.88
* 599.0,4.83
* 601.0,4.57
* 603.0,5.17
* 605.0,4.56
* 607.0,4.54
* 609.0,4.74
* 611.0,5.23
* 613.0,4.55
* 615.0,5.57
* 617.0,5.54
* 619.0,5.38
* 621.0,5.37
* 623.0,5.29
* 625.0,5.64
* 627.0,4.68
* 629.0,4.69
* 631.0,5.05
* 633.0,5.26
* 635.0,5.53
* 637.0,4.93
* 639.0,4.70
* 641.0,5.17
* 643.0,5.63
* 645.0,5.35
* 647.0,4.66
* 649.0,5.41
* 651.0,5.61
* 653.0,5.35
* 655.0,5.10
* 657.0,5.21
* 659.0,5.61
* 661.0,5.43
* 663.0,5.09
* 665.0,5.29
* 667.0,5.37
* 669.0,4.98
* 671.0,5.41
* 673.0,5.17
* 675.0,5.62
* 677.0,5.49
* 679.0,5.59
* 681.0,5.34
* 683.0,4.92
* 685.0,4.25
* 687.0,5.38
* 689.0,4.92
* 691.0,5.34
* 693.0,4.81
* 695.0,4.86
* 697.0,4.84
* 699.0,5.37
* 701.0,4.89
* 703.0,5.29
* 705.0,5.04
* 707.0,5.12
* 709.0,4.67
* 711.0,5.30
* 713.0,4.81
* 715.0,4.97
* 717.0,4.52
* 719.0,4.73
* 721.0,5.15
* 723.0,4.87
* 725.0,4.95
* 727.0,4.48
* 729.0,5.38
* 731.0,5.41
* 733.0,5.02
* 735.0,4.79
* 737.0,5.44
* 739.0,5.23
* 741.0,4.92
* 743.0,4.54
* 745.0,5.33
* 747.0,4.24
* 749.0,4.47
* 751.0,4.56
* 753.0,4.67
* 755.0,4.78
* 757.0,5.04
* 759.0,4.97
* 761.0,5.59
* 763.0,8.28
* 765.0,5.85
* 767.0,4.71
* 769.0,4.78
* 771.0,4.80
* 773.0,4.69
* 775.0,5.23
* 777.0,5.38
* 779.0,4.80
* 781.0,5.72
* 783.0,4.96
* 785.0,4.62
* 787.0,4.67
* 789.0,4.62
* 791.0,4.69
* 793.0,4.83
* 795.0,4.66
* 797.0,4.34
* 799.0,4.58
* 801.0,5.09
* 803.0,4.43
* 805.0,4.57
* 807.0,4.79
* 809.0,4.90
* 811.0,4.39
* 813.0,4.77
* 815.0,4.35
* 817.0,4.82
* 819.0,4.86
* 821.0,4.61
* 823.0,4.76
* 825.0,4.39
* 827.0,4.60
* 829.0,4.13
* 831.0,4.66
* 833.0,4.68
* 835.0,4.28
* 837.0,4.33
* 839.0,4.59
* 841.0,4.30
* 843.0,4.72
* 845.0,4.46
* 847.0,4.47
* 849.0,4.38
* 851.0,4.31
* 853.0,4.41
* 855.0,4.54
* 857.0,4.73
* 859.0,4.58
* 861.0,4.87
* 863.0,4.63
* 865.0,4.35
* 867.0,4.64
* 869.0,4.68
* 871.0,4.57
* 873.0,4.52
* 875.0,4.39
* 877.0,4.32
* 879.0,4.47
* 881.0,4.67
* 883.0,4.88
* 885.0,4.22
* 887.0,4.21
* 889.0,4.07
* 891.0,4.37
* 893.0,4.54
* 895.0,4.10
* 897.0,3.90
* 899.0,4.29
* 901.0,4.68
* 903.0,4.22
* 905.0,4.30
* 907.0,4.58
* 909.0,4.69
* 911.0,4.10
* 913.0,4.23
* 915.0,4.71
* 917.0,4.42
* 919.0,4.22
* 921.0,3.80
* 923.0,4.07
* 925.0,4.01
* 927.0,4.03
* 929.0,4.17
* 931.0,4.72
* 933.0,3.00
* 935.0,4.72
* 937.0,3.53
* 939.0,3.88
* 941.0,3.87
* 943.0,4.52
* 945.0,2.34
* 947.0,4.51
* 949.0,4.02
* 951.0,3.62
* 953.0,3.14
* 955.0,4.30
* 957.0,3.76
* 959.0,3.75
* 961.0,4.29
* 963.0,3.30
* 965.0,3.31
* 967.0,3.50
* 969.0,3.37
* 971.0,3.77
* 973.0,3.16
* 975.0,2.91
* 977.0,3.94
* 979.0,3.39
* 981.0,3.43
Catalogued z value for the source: 0.16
